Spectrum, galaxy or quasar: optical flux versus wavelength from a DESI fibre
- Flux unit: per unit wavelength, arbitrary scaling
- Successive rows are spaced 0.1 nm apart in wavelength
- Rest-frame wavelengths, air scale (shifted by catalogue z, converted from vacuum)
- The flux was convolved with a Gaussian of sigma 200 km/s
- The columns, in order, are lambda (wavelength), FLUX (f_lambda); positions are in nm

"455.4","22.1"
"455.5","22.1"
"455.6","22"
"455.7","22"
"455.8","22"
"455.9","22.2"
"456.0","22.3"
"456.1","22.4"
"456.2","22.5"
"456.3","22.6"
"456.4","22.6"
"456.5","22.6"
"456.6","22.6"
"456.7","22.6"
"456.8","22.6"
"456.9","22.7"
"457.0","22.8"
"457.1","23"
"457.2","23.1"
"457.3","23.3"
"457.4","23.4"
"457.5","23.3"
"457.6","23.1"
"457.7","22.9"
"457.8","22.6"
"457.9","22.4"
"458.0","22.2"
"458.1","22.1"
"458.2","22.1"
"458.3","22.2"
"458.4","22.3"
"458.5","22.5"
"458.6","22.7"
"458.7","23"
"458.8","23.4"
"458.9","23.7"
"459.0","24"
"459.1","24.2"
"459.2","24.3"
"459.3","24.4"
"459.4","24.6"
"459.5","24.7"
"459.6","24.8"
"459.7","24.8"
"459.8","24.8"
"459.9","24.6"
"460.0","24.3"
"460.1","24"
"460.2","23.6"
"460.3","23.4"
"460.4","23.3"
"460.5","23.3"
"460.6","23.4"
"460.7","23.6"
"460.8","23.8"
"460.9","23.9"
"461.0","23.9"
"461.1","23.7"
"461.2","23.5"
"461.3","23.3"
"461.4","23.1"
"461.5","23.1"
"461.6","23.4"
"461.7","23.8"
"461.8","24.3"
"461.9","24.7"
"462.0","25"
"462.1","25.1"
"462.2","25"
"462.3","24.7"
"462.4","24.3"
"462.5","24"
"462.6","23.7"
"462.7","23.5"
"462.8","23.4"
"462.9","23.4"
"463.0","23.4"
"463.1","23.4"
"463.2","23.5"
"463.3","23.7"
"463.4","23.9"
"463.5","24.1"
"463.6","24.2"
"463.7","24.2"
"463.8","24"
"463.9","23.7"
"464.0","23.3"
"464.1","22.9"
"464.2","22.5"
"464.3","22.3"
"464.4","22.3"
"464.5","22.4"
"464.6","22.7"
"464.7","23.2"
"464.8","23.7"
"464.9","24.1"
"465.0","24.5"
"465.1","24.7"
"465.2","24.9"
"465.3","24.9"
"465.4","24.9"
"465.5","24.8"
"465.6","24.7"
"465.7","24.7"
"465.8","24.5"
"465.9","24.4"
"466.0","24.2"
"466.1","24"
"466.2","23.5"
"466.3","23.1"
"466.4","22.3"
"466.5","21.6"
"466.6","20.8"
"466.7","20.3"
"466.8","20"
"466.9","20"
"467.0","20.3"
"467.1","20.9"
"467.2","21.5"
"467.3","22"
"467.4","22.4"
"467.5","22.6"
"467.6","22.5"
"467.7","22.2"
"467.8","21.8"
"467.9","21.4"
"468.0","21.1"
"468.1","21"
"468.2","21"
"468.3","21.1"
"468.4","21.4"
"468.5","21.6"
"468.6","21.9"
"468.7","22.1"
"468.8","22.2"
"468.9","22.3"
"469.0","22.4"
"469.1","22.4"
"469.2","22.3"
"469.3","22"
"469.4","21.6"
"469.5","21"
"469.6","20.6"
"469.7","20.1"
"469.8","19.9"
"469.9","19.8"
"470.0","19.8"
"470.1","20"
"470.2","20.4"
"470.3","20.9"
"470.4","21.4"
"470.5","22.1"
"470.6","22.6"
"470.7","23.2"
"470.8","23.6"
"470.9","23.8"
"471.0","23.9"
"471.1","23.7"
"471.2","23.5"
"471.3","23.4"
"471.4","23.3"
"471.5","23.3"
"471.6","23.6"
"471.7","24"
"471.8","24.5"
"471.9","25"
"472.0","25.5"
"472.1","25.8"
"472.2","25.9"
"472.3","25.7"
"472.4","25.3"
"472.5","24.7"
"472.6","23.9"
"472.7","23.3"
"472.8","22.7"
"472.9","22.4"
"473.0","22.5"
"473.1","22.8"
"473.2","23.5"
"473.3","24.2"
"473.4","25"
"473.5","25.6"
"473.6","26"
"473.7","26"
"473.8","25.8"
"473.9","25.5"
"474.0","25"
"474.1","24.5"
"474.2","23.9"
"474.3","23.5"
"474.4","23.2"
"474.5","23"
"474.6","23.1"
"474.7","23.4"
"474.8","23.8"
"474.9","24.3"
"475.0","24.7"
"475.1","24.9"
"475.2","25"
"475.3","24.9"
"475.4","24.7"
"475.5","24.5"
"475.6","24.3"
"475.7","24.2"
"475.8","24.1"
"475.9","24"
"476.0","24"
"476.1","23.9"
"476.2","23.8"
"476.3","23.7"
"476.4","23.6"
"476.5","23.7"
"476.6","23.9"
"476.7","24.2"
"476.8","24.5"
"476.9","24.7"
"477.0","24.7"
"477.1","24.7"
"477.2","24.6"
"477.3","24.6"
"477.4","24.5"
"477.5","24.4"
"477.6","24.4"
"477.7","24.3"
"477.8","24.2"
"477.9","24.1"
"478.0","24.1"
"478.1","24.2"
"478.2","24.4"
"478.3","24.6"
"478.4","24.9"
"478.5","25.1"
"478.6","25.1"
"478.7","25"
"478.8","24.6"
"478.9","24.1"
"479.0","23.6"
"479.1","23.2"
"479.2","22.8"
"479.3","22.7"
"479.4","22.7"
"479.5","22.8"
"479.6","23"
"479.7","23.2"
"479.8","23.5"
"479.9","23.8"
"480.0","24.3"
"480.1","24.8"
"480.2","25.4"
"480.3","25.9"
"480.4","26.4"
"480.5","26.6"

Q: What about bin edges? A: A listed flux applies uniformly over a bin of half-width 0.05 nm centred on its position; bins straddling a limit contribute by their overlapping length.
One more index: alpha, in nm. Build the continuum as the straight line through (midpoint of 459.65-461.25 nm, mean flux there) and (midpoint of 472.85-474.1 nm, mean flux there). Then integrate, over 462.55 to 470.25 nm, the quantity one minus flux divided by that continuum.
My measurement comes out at 0.524 nm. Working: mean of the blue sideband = 23.9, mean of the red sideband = 24.5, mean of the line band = 22.5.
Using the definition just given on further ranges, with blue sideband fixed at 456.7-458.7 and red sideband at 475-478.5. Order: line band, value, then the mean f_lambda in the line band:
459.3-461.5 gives -0.09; 23.9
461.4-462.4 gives -0.05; 24.3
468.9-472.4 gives 0.16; 22.7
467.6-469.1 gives 0.12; 21.7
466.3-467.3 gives 0.10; 21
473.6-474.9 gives -0.01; 24.3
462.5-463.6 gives -0.02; 23.6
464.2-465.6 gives -0.03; 23.8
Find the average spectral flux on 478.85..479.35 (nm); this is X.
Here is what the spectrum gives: 23.3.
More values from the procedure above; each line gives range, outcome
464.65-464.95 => 23.7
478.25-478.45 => 24.8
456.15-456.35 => 22.6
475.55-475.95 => 24.1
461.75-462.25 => 24.8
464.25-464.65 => 22.4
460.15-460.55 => 23.4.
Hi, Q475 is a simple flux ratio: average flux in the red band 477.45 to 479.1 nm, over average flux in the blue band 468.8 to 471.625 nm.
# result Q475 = 1.11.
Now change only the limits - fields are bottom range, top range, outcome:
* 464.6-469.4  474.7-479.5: 1.07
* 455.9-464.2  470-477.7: 1.02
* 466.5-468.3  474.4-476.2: 1.13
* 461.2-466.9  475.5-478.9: 1.03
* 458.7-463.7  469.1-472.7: 0.95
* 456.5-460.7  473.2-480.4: 1.04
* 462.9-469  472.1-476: 1.07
